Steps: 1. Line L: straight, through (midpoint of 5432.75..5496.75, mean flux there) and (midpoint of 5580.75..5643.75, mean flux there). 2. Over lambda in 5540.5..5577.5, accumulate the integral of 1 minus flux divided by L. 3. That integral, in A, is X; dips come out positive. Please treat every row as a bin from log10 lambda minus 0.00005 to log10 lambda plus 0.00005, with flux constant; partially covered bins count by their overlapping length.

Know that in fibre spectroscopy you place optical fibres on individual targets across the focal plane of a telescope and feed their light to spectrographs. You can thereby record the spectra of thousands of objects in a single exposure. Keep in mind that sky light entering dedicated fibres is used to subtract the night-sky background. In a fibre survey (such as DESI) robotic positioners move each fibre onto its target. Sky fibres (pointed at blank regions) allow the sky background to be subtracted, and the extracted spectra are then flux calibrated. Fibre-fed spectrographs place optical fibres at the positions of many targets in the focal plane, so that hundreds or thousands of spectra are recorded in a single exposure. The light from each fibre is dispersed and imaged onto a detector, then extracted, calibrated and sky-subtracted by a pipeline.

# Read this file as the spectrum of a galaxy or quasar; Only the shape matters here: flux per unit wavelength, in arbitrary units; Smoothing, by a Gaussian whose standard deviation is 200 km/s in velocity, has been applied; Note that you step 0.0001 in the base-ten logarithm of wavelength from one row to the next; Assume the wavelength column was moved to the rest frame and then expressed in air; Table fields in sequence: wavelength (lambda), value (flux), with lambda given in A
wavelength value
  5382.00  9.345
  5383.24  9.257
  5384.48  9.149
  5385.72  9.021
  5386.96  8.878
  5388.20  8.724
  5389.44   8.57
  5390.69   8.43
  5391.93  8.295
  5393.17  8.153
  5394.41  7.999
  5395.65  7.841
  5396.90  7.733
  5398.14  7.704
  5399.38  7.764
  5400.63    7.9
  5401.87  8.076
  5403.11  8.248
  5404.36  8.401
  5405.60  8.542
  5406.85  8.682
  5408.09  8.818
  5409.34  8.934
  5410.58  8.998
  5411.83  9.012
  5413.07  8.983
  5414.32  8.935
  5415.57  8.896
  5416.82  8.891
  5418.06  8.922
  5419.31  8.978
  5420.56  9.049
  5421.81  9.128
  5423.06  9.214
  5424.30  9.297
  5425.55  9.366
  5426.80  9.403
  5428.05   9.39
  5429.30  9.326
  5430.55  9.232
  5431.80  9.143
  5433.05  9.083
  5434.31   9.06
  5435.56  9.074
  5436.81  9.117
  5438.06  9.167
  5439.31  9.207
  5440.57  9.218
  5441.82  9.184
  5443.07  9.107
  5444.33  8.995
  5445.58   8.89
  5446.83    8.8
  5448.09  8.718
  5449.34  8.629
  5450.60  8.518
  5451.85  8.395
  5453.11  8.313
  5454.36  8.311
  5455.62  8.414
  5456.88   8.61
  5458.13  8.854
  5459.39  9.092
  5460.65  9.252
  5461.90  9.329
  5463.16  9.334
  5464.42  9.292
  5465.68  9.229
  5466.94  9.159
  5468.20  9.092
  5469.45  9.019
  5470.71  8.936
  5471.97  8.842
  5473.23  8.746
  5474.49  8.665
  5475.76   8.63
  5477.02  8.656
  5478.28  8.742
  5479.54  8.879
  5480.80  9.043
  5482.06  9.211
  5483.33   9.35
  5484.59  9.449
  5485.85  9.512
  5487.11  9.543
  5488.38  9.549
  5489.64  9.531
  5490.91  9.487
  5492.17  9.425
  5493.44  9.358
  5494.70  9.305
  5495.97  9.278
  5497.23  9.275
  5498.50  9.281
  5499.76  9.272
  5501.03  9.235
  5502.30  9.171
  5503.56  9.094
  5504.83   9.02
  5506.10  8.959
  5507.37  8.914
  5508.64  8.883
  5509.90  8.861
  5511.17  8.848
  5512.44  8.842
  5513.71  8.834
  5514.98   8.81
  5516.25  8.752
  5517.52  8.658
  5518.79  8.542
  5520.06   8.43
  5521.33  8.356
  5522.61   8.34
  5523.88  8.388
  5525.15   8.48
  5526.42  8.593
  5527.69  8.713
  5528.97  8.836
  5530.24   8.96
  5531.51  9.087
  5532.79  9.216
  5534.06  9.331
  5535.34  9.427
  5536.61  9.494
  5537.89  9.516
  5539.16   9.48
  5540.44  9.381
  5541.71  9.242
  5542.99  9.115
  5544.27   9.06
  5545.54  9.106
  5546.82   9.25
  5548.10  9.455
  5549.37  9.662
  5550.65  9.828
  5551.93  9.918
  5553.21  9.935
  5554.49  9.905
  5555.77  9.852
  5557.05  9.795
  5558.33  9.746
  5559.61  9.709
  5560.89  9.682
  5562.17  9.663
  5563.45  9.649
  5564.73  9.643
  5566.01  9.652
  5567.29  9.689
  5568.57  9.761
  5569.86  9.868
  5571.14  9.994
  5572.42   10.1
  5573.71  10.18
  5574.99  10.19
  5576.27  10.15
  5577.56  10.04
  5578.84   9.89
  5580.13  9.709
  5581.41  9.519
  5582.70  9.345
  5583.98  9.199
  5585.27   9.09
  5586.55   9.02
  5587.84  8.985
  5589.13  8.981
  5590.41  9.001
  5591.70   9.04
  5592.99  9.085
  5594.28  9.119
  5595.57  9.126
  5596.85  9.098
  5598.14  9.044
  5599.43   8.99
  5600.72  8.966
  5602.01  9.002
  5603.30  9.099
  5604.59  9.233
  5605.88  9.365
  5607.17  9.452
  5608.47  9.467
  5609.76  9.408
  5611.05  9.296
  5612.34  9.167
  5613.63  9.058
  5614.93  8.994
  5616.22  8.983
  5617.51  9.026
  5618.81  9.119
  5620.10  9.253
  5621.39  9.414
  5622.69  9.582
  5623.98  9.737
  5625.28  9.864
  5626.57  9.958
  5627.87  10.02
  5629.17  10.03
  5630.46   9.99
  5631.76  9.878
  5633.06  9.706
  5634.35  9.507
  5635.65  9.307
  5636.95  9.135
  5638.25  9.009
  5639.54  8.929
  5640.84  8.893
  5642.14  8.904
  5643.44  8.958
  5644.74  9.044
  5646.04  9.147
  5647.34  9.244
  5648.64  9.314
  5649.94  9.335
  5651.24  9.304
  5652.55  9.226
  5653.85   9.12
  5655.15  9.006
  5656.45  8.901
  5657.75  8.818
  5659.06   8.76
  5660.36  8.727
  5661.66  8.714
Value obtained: -2.09 A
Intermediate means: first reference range 9.03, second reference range 9.28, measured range 9.71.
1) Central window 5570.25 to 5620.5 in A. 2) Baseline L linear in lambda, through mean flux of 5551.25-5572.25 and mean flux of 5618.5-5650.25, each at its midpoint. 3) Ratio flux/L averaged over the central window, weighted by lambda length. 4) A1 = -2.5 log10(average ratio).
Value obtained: 0.03 mag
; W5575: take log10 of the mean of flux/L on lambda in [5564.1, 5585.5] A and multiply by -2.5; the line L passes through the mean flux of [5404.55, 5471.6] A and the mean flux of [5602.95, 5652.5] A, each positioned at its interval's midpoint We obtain -0.06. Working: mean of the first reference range 8.99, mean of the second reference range 9.34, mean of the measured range 9.78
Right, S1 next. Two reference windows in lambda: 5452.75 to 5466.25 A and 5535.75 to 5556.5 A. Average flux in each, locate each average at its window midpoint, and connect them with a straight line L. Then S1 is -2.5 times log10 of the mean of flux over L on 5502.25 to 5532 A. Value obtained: 0.07 mag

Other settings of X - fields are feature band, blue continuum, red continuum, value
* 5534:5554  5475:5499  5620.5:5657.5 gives -0.4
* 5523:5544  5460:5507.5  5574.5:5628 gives 0.4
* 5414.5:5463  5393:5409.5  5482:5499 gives -1.7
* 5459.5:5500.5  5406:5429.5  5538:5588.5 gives 0.5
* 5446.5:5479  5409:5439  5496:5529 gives 0.6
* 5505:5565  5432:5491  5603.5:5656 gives -0.2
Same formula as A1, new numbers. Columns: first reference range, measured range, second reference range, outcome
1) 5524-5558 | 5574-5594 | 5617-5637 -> 0.00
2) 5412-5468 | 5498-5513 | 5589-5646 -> 0.01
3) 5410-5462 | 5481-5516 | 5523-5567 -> 0.00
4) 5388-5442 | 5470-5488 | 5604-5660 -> -0.01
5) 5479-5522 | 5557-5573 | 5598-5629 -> -0.06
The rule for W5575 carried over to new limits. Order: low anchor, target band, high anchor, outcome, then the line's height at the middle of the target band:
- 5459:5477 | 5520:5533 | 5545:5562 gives 0.10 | 9.47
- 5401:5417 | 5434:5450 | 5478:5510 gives -0.01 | 8.91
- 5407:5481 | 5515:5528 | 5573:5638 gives 0.08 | 9.17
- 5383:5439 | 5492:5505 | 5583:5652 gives -0.03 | 8.98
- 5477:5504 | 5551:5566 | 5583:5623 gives -0.07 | 9.2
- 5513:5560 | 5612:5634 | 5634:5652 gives -0.04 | 9.14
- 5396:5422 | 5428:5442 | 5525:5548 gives -0.06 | 8.7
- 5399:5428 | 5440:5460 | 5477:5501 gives 0.04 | 9.05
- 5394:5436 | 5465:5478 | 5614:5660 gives 0.00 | 8.9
